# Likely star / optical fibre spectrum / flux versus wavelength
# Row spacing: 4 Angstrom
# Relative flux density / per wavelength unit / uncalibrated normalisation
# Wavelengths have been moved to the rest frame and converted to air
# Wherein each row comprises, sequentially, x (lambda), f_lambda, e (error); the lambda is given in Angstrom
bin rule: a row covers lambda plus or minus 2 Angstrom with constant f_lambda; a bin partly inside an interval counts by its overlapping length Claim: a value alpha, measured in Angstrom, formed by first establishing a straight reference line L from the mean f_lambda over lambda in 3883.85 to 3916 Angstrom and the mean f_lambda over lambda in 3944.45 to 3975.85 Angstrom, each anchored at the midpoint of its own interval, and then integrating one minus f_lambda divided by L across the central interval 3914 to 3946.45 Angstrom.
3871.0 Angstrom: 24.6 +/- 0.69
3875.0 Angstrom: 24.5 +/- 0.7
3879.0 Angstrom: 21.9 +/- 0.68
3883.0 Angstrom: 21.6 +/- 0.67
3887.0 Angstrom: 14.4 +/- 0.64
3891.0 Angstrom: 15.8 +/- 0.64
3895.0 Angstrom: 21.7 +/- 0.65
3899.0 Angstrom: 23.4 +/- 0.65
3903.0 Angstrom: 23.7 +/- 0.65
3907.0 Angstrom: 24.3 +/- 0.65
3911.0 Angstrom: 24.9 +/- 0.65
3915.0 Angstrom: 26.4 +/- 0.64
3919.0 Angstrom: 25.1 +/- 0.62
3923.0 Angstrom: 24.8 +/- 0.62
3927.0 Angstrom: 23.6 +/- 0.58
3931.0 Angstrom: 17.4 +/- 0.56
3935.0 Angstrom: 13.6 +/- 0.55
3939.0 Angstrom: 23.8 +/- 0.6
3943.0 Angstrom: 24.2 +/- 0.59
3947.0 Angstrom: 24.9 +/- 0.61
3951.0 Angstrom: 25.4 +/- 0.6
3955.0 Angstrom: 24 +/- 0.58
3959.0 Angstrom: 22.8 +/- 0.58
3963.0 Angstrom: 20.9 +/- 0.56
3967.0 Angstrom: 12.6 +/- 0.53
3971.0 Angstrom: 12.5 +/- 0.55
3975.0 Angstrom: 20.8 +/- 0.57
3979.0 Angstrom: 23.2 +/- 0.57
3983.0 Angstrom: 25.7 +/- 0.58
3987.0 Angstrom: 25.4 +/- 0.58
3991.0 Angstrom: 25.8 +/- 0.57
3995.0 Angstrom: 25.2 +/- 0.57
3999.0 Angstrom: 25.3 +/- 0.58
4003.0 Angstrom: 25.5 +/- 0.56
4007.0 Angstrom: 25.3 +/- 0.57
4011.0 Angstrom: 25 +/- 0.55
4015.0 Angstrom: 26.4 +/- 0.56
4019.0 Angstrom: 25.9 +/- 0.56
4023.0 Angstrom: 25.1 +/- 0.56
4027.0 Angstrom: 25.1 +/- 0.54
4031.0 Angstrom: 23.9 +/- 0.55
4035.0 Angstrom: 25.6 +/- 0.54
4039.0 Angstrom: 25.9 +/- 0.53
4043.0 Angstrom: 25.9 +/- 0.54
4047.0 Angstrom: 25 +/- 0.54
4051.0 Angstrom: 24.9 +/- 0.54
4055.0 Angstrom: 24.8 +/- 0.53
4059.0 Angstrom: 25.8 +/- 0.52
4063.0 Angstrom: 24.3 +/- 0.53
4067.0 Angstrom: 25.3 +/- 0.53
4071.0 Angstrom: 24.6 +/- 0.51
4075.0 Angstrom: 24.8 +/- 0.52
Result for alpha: -1.9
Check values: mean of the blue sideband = 21.7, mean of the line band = 22.4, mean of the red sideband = 20.5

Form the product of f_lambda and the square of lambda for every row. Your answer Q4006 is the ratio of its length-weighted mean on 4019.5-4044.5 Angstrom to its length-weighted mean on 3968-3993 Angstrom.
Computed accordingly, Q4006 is 1.19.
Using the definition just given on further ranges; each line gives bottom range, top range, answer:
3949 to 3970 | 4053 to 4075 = 1.27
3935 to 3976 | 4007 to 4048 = 1.26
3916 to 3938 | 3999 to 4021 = 1.25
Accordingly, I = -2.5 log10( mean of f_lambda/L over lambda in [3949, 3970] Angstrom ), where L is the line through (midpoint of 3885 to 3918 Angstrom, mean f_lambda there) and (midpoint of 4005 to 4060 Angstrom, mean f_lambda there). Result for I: 0.13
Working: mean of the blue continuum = 21.9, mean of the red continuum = 25.3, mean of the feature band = 20.7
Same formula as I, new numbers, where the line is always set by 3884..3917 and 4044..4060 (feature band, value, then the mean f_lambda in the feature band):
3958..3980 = 0.26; 18.4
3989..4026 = -0.06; 25.5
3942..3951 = -0.09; 24.8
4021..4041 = -0.02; 25.1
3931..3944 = 0.15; 19.8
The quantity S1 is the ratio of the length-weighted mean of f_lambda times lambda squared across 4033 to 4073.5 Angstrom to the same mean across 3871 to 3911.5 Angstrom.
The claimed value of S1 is 1.3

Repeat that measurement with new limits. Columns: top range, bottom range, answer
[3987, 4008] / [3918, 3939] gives 1.26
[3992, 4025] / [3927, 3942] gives 1.36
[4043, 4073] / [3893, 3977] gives 1.21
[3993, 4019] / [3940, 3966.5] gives 1.13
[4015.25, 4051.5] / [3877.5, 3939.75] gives 1.25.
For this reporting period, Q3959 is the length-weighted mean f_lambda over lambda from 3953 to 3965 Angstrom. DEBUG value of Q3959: 22.6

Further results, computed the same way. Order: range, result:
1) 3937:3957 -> 24.5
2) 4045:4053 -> 24.9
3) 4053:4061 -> 25.3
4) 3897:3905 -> 23.5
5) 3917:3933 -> 22.7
